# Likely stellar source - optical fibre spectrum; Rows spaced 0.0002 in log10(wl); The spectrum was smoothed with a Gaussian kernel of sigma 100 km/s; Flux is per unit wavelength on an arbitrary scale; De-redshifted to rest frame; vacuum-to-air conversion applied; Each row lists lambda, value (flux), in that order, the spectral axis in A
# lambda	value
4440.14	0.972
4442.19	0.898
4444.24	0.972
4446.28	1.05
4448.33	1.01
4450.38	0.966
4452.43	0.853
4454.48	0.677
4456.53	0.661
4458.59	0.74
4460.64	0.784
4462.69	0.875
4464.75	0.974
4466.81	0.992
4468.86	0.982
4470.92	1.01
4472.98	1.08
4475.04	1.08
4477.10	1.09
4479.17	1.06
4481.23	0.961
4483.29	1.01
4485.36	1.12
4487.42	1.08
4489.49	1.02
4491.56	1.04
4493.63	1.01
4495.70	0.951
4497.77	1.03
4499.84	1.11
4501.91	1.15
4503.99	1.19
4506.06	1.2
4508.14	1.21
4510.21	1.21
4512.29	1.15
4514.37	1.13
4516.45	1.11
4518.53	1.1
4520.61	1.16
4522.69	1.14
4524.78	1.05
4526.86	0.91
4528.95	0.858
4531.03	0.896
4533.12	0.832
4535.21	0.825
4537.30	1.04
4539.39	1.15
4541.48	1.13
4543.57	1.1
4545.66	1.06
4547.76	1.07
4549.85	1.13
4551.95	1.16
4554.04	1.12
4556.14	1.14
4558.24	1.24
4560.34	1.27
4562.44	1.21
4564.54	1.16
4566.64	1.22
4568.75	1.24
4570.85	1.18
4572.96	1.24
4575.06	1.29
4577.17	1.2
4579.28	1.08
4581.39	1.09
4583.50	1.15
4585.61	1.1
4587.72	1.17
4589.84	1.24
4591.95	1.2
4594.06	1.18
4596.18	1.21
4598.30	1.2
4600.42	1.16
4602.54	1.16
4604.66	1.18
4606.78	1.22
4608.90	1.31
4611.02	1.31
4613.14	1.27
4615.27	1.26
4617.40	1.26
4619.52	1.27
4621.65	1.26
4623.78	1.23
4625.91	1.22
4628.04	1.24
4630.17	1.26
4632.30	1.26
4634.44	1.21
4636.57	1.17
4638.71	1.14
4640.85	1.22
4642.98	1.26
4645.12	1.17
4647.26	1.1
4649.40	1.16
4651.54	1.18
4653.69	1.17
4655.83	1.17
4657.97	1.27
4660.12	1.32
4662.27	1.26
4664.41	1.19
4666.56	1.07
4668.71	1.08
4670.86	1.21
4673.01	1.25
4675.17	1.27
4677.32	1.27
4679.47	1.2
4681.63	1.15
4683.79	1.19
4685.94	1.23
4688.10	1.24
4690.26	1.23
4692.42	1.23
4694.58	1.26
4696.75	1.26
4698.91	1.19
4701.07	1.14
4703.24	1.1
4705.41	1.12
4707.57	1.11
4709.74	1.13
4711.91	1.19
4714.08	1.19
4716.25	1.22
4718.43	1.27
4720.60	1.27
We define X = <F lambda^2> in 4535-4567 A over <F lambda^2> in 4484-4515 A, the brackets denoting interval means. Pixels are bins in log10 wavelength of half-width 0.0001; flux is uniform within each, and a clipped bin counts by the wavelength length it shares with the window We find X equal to 1.0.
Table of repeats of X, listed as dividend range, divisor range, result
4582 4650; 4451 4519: 1.26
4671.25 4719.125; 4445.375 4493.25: 1.38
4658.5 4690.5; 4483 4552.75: 1.21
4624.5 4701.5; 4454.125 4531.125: 1.27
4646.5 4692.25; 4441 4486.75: 1.39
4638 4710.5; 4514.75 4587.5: 1.13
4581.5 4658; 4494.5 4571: 1.14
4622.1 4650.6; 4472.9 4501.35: 1.23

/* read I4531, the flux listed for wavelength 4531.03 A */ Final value 0.896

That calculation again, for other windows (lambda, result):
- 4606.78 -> 1.22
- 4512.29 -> 1.15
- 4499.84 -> 1.11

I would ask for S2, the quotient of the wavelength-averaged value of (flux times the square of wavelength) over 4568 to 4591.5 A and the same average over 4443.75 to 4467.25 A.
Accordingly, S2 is 1.43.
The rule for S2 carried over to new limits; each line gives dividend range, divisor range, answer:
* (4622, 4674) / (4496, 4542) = 1.19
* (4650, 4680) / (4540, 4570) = 1.09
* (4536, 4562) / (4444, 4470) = 1.33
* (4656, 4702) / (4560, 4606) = 1.07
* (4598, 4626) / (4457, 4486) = 1.35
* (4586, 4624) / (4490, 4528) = 1.16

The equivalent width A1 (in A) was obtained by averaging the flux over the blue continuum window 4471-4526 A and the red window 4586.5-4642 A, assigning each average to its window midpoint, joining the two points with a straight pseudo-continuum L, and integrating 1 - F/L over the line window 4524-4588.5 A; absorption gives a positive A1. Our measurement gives 2.9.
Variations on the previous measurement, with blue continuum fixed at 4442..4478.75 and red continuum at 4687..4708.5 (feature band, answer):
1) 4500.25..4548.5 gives -3.6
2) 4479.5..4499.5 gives -1.4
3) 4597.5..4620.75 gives -3.1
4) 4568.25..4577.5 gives -1.6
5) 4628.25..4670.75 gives -2.2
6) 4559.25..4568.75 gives -1.6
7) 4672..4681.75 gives -0.6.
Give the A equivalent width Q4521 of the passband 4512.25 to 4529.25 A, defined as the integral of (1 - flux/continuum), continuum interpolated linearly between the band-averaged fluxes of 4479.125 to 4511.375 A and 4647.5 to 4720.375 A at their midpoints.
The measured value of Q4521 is 0.4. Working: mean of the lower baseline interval 1.09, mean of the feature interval 1.07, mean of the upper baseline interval 1.2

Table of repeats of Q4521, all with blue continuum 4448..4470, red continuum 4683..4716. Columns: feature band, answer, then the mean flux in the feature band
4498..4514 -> -4.15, 1.17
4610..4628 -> -3.00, 1.26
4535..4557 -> -2.56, 1.09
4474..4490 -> -2.89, 1.05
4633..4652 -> -1.19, 1.18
